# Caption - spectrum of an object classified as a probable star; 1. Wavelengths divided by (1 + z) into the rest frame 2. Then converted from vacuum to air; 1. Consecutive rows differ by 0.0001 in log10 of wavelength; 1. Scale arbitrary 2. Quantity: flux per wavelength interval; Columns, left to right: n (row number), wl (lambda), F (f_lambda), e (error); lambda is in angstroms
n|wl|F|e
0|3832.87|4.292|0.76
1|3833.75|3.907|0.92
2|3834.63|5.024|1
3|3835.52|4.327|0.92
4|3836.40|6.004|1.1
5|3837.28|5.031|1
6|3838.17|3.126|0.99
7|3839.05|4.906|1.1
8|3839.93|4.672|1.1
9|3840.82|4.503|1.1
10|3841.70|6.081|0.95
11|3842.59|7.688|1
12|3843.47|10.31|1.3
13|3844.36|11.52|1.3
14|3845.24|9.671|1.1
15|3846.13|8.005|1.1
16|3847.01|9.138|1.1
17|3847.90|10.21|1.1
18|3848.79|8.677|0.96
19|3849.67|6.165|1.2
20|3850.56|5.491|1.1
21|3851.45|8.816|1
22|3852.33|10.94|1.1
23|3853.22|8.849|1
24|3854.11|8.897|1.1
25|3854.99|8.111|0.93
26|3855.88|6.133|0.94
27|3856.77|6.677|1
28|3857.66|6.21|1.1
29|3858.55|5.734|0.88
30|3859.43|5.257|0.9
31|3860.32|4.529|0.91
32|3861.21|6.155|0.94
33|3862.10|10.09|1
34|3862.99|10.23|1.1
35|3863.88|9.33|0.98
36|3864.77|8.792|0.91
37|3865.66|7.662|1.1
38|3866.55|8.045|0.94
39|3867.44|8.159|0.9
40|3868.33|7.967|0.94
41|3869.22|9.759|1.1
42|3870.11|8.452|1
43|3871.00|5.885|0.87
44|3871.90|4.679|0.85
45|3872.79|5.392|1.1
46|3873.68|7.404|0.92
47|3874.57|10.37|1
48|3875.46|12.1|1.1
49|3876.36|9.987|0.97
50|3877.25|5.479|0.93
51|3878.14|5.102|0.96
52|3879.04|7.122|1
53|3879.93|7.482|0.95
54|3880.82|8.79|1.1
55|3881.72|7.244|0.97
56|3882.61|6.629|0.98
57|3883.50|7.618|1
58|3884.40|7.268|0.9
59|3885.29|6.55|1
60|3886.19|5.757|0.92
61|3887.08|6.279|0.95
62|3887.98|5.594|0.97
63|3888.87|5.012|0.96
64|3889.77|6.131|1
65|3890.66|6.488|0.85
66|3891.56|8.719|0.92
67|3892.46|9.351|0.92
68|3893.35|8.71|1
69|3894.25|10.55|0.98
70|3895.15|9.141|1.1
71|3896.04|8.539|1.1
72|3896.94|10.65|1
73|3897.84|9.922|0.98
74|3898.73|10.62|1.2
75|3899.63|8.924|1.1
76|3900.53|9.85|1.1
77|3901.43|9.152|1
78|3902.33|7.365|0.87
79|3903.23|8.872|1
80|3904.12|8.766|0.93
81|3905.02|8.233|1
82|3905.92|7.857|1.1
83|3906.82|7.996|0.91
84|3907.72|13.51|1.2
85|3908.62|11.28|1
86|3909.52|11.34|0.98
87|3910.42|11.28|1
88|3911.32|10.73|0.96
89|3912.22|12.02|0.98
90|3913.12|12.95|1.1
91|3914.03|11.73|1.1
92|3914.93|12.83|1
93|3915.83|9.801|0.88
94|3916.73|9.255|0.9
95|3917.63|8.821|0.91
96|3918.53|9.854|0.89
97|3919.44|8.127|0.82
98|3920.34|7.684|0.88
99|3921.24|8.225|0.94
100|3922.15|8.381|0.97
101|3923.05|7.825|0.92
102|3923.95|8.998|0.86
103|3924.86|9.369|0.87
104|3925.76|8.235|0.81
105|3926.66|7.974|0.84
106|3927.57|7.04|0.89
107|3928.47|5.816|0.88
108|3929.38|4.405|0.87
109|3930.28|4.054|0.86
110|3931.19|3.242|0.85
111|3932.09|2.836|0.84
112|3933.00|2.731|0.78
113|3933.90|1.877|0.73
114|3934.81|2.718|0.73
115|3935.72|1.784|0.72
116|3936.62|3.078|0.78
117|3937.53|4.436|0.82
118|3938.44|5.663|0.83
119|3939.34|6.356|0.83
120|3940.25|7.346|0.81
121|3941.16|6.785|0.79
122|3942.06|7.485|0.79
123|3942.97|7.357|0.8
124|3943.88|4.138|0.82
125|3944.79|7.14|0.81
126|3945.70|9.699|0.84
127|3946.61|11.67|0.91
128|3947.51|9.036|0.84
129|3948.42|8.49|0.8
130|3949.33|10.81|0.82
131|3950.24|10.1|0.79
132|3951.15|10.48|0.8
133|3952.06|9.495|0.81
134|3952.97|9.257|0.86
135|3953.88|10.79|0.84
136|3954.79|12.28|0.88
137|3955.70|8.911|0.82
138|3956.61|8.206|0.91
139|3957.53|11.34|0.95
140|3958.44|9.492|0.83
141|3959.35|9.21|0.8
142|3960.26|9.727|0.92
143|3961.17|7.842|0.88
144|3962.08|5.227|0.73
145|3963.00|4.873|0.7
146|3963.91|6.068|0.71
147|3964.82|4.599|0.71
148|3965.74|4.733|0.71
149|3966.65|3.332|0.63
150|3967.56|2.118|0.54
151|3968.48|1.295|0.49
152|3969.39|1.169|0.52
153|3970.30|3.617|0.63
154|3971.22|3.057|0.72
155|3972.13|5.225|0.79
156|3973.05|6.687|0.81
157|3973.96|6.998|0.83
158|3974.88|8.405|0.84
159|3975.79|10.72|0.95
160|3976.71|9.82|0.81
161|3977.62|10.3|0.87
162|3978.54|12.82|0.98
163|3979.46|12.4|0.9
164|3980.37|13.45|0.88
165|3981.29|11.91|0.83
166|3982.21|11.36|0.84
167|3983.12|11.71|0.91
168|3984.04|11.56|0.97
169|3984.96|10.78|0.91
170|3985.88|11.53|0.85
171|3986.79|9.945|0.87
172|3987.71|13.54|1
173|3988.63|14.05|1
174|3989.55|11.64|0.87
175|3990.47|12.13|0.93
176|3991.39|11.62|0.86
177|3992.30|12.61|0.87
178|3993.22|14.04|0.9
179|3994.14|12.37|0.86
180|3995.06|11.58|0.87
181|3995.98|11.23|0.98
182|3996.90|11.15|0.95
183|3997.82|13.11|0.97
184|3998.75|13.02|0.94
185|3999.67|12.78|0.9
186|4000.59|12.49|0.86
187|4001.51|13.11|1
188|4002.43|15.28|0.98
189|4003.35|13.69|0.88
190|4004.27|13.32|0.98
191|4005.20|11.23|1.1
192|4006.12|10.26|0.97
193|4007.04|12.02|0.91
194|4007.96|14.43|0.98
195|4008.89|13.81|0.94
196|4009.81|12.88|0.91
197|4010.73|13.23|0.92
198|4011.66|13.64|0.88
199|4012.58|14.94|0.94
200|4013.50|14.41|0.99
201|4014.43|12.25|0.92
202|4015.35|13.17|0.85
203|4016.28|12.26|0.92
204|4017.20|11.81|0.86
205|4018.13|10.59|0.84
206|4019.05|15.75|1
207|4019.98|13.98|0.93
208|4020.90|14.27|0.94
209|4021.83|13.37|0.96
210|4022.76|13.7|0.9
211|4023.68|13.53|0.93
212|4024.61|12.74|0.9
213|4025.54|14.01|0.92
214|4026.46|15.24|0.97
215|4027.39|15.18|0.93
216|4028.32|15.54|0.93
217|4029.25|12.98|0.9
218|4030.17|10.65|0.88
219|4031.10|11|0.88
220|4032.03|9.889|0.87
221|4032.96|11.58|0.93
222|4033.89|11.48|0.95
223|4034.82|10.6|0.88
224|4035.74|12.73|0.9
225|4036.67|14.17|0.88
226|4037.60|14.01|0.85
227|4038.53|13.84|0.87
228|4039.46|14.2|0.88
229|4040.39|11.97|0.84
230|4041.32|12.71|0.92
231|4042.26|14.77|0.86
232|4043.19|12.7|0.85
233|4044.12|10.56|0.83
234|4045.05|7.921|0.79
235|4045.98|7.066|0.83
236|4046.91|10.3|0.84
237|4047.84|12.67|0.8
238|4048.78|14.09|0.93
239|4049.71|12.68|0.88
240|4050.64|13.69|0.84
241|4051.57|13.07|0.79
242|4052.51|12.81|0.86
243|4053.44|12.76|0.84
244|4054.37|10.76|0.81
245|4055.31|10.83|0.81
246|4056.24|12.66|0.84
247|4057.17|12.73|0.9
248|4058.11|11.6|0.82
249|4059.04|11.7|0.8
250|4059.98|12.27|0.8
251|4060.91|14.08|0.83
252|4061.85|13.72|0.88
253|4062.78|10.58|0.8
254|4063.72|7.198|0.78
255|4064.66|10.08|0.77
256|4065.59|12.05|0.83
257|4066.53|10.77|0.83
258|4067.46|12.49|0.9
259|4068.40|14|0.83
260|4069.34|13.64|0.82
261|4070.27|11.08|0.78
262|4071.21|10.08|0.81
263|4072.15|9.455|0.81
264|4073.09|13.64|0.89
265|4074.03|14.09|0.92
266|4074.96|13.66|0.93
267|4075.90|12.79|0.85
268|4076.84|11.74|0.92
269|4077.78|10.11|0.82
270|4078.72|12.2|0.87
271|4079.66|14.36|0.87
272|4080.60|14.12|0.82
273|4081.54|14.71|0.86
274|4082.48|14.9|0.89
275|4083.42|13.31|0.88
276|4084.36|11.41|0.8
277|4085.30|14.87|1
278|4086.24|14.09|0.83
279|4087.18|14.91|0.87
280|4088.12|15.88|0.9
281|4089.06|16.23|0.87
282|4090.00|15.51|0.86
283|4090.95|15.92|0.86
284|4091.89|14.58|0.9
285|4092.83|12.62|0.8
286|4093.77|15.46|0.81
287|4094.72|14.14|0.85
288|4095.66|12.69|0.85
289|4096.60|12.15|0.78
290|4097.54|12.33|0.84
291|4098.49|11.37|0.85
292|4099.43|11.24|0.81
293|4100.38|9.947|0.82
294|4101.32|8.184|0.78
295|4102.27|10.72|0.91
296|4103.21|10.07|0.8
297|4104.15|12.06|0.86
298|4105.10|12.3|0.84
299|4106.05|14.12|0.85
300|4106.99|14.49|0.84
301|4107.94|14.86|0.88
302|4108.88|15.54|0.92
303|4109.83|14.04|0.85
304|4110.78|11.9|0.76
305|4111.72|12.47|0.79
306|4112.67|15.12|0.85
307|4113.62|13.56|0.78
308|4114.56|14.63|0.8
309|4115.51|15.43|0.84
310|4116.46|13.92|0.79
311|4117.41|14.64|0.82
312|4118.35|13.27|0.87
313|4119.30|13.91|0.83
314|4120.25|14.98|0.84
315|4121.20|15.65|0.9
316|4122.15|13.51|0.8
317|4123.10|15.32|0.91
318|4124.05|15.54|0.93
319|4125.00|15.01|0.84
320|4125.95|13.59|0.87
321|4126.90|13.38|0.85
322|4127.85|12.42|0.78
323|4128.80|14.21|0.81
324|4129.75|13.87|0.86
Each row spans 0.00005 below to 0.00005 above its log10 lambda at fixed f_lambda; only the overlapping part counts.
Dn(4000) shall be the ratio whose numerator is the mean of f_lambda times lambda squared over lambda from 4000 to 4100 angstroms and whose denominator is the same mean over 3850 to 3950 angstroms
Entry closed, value 1.8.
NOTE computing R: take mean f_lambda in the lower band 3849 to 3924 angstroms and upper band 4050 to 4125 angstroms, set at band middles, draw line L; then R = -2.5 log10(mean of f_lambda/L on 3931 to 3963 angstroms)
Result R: 0.32 mag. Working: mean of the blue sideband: 8.39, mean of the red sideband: 13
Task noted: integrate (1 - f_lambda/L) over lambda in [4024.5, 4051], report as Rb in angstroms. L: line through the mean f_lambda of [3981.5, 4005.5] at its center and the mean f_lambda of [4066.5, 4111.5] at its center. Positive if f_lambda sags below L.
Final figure 0.5 angstroms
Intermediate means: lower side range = 12.3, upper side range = 13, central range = 12.4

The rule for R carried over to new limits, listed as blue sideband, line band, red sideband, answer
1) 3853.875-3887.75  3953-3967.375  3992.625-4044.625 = 0.357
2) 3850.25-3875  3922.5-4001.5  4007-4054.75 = 0.275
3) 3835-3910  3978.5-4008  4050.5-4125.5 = -0.147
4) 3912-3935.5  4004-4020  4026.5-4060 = -0.178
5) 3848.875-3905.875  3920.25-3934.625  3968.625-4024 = 0.476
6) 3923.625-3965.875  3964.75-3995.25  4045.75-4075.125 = -0.066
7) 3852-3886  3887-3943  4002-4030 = 0.176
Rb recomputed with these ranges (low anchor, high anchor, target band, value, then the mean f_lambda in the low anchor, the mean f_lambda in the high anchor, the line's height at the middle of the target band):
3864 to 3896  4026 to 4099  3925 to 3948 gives 8.59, 7.62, 12.7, 9.19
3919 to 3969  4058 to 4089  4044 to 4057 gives 0.03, 6.91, 12.7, 11.6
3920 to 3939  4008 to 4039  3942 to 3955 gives -3.86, 5.53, 13.1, 7.07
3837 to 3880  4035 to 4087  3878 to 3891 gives 2.46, 7.58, 12.4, 8.2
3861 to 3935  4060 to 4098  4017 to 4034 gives -2.18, 8.13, 13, 11.6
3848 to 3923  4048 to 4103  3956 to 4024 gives 0.98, 8.4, 12.7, 10.7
